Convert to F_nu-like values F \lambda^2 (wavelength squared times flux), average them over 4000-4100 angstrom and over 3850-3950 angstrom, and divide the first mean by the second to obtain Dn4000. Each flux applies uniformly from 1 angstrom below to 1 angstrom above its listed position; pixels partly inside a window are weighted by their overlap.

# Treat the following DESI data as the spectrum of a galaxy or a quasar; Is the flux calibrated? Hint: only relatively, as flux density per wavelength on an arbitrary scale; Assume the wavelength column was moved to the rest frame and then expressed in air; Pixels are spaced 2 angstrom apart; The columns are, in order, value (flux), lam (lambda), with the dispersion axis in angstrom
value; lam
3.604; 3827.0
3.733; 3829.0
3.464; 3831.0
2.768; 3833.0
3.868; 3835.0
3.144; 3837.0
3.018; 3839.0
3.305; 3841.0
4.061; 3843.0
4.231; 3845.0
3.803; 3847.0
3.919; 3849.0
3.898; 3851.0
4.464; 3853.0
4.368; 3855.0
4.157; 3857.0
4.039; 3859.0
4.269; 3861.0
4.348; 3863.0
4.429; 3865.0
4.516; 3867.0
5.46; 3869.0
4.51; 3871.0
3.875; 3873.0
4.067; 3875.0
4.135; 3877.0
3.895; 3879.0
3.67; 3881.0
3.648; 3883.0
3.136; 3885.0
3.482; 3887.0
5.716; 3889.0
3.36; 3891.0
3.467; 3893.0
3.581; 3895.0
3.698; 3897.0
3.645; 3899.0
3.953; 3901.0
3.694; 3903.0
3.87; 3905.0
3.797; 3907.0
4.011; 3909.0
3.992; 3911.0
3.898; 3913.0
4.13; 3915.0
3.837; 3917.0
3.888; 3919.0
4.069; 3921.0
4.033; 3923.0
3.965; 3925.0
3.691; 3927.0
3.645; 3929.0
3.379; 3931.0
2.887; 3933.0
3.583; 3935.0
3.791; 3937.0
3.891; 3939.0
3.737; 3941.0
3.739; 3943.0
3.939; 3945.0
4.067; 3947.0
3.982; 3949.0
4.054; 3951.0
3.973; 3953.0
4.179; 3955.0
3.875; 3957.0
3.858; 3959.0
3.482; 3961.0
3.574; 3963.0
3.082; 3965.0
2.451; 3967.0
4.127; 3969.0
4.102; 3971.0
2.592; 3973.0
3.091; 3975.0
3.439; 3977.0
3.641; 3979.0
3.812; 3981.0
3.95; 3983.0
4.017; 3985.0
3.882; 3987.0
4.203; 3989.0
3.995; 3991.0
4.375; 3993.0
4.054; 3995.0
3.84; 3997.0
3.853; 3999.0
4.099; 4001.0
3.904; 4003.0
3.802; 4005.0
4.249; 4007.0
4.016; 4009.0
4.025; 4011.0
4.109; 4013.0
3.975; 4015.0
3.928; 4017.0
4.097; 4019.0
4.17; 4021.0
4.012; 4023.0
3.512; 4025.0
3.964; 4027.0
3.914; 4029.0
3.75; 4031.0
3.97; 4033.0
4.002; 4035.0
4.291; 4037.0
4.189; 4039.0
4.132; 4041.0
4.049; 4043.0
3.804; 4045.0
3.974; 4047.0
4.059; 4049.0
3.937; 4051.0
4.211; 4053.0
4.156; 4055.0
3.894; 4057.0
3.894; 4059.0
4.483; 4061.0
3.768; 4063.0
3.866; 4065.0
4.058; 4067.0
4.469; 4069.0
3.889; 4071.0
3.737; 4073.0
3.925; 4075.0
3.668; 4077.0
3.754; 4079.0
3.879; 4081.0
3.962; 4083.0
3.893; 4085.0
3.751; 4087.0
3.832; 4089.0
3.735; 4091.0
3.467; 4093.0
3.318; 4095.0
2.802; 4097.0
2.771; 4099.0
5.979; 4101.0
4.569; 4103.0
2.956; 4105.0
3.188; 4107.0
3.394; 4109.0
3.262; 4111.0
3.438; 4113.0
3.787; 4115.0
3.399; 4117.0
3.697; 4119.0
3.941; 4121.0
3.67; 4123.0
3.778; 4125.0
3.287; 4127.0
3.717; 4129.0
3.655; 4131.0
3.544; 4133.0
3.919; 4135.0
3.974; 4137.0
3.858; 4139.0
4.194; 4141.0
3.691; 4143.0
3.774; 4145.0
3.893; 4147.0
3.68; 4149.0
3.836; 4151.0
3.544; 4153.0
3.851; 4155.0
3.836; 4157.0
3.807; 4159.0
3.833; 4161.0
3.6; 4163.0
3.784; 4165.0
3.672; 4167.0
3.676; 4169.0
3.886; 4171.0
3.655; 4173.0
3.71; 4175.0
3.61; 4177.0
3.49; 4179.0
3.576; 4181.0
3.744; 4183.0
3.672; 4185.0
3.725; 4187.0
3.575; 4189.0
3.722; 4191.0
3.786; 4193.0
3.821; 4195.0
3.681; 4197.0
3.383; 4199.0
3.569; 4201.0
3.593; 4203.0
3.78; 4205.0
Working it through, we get 1.07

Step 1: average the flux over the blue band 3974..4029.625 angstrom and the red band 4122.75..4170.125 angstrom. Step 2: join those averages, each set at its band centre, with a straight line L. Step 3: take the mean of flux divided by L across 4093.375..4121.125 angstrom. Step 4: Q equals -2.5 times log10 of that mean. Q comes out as 0.06 mag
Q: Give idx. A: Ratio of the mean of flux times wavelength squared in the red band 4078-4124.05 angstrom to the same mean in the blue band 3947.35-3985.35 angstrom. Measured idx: 1.08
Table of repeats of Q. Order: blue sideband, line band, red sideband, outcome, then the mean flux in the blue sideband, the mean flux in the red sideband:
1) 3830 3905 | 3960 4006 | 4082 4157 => 0.03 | 3.92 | 3.7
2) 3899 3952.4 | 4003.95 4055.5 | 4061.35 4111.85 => -0.06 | 3.83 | 3.77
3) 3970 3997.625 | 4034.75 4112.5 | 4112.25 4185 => -0.03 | 3.78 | 3.72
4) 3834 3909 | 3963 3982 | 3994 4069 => 0.18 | 3.96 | 4.01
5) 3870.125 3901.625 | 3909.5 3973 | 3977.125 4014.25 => 0.05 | 3.86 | 3.98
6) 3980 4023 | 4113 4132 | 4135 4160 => 0.06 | 4.02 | 3.83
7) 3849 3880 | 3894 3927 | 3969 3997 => 0.06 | 4.28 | 3.8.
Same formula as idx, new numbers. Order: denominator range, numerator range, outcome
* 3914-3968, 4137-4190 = 1.12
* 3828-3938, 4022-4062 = 1.12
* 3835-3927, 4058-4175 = 1.07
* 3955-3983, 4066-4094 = 1.16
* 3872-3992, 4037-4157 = 1.10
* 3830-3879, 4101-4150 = 1.07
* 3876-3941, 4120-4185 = 1.11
